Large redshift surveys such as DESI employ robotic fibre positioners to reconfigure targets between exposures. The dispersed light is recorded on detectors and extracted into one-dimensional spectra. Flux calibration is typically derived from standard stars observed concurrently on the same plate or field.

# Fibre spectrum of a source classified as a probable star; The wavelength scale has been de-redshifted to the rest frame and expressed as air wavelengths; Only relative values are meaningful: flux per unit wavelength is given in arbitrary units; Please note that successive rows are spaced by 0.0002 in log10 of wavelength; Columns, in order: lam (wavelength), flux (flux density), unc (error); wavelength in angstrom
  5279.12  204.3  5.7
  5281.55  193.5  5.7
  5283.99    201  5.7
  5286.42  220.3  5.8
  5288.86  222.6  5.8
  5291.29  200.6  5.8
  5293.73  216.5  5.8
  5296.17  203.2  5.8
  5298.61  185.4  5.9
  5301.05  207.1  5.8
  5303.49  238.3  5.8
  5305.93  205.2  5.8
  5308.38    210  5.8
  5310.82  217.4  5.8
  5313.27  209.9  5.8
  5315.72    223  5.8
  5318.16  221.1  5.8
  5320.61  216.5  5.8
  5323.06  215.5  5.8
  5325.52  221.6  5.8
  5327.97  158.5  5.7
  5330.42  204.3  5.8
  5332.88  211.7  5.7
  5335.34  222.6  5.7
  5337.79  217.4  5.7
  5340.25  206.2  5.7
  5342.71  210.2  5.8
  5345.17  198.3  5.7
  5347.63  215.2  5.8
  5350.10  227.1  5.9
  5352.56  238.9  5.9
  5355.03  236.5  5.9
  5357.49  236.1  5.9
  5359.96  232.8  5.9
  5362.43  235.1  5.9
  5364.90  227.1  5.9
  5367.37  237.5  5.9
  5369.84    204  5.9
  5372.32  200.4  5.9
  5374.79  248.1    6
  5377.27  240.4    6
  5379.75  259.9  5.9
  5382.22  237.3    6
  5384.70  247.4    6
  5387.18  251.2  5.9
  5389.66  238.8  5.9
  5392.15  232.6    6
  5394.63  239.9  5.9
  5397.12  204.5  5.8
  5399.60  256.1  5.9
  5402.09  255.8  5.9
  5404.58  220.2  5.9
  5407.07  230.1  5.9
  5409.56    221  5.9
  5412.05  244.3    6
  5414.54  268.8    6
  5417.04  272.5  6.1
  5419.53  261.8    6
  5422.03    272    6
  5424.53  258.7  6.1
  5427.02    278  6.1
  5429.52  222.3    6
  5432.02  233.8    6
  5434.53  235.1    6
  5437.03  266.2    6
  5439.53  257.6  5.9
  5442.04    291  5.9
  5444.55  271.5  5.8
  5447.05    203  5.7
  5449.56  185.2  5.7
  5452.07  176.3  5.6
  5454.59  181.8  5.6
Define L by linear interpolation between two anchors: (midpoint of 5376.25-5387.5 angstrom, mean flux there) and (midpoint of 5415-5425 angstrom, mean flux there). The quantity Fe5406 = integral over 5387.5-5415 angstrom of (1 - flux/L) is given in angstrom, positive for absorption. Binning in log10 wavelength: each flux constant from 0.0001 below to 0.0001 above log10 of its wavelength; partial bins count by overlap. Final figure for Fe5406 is 2.1 angstrom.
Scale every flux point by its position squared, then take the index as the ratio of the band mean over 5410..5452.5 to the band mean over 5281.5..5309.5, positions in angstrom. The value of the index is 1.25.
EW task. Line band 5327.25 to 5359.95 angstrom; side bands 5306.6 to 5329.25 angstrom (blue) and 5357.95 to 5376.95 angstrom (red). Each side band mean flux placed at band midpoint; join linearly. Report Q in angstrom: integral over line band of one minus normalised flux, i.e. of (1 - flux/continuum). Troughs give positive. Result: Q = 0.5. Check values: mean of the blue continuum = 210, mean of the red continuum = 227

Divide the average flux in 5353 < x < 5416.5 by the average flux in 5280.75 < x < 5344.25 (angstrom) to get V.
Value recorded 1.1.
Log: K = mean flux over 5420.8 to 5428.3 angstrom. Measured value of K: 270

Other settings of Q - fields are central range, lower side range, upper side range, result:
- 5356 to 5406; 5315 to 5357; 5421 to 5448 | -0.6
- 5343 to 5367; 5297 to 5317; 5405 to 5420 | 0.1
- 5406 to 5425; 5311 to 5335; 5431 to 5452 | -1.7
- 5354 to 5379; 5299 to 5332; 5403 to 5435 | -0.1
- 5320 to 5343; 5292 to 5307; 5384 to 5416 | 1.1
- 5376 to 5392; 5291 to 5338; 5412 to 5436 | -0.4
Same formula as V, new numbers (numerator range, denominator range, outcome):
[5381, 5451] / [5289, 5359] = 1.15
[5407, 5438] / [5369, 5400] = 1.07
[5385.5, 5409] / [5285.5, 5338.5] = 1.12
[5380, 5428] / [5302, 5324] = 1.14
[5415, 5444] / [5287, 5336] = 1.23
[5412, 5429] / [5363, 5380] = 1.15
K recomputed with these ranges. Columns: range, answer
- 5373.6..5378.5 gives 244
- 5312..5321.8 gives 218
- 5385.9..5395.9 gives 240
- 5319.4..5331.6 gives 203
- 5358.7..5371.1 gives 227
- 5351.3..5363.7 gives 236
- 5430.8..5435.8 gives 234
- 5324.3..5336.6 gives 204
